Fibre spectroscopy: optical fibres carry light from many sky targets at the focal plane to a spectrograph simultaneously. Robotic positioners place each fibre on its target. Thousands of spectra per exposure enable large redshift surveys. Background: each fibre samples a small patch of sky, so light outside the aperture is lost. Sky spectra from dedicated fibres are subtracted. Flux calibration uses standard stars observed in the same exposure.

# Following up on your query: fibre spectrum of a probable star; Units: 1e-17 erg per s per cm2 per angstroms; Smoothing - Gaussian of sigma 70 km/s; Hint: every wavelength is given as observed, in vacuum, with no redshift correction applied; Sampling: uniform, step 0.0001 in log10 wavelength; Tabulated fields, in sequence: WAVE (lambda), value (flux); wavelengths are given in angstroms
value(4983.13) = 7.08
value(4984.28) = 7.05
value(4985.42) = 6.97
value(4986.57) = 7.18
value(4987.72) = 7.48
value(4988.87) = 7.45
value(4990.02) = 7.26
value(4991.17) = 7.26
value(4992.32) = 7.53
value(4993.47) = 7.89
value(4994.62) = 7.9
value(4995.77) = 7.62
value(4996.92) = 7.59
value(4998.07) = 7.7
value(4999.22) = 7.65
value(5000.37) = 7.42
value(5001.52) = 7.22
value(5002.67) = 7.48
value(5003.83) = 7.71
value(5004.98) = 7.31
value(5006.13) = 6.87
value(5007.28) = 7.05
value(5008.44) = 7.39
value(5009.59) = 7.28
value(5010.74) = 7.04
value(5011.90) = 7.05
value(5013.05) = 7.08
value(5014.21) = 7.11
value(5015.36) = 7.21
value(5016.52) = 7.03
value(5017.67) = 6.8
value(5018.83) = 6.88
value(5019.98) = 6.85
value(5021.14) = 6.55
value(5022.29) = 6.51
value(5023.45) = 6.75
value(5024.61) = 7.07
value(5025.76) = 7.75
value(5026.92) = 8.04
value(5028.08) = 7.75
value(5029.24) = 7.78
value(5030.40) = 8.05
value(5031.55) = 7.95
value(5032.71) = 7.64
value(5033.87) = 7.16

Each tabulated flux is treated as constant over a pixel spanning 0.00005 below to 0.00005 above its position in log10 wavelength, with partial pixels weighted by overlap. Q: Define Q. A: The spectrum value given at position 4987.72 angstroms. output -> 7.48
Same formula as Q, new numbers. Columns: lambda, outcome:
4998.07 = 7.7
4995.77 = 7.62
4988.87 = 7.45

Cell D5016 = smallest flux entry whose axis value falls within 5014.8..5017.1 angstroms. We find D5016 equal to 7.03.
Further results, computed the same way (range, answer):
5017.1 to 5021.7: 6.55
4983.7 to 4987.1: 6.97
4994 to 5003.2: 7.22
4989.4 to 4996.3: 7.26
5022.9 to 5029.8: 6.75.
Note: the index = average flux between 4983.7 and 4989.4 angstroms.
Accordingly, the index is 7.22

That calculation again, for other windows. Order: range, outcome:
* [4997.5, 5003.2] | 7.5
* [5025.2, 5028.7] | 7.83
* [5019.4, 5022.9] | 6.65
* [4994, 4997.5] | 7.71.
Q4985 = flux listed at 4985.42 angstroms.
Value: 6.97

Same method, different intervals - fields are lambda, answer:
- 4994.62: 7.9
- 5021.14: 6.55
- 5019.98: 6.85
